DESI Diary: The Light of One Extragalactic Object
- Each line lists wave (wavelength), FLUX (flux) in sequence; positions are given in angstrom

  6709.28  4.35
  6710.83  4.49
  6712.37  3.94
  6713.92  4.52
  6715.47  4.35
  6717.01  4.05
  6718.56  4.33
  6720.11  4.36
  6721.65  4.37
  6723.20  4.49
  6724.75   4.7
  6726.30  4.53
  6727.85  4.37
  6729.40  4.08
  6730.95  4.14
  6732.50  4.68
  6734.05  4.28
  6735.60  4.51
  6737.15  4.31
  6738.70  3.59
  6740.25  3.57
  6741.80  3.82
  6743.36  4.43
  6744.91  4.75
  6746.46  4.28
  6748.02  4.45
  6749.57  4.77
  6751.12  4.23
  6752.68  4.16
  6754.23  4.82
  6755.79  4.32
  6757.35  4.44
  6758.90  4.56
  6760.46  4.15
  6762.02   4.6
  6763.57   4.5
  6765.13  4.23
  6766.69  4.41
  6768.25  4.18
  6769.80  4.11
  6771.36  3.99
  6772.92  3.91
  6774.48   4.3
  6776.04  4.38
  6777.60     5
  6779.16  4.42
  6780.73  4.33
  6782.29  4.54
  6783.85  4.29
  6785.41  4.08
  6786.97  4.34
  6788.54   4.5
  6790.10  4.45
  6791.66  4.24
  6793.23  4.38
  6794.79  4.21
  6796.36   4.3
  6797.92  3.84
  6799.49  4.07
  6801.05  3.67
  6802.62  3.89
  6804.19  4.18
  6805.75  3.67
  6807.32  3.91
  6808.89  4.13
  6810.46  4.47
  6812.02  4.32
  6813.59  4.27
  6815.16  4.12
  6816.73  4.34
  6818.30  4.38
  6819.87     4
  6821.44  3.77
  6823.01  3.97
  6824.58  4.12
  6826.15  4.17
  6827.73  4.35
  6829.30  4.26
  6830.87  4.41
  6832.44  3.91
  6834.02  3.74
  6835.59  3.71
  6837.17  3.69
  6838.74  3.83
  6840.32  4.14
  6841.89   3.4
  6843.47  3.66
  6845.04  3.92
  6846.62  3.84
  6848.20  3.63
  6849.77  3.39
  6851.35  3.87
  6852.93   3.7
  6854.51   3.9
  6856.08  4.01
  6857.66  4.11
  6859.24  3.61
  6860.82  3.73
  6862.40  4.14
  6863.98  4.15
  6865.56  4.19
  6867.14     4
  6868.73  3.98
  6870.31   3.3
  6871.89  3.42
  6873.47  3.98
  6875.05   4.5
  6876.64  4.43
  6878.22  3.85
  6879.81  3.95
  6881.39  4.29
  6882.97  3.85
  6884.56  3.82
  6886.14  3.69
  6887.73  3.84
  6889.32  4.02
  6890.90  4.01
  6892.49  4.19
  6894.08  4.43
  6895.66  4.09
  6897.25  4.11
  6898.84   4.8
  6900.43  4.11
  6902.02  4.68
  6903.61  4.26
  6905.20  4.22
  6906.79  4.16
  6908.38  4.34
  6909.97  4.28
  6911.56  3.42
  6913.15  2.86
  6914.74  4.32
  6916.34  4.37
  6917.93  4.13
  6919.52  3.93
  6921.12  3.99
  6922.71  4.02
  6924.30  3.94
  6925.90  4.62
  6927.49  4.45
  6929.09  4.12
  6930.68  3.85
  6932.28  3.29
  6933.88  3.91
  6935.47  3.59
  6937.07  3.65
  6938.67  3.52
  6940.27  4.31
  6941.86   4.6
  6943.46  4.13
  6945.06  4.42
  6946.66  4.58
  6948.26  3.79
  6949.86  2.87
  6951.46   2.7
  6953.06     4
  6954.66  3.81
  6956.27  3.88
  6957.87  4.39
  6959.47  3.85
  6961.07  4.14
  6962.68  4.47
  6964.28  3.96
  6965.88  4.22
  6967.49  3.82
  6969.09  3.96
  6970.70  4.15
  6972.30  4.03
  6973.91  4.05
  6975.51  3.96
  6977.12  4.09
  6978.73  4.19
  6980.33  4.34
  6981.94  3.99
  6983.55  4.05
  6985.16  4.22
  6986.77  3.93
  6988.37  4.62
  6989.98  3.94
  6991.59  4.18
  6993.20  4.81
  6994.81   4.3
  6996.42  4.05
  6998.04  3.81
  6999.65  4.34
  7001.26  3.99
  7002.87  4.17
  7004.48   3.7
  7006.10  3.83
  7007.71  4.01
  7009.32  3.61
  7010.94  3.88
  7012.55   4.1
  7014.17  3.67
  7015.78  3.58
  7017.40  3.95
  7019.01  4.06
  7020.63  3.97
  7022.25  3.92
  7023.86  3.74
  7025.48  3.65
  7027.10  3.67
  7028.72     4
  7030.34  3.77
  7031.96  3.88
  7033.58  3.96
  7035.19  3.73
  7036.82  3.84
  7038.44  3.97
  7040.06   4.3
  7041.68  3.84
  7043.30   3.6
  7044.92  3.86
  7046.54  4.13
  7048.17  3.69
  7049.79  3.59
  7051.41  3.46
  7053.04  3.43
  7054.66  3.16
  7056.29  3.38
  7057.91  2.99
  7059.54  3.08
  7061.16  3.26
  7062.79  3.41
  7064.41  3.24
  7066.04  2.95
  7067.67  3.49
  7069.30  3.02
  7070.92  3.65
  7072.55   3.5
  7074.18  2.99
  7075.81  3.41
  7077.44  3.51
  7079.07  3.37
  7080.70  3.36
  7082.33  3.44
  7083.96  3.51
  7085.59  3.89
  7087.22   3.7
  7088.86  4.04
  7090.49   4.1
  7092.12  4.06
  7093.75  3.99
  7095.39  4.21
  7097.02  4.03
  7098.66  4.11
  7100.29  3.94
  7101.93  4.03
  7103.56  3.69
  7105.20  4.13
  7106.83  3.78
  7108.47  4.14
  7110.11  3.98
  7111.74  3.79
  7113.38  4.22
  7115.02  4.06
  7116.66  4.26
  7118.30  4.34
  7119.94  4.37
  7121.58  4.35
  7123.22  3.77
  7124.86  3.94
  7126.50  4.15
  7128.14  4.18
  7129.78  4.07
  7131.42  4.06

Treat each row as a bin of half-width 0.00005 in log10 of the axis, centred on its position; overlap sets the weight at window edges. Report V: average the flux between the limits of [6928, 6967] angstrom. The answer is 3.92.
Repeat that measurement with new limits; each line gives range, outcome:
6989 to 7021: 4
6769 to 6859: 4.08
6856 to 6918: 4.04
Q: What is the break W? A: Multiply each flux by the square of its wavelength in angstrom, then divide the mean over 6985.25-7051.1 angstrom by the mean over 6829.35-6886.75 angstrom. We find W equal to 1.06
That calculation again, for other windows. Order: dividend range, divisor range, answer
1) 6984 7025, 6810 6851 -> 1.06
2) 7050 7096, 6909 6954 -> 0.93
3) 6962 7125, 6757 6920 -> 1.00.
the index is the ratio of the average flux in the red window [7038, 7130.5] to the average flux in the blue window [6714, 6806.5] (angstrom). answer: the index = 0.88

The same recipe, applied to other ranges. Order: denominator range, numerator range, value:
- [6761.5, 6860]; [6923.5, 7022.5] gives 0.98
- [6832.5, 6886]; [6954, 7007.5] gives 1.06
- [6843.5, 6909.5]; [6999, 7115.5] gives 0.93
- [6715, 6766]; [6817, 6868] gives 0.91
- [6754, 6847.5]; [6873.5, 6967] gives 0.97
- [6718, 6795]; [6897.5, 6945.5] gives 0.94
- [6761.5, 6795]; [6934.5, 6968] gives 0.91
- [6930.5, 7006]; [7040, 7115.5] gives 0.91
